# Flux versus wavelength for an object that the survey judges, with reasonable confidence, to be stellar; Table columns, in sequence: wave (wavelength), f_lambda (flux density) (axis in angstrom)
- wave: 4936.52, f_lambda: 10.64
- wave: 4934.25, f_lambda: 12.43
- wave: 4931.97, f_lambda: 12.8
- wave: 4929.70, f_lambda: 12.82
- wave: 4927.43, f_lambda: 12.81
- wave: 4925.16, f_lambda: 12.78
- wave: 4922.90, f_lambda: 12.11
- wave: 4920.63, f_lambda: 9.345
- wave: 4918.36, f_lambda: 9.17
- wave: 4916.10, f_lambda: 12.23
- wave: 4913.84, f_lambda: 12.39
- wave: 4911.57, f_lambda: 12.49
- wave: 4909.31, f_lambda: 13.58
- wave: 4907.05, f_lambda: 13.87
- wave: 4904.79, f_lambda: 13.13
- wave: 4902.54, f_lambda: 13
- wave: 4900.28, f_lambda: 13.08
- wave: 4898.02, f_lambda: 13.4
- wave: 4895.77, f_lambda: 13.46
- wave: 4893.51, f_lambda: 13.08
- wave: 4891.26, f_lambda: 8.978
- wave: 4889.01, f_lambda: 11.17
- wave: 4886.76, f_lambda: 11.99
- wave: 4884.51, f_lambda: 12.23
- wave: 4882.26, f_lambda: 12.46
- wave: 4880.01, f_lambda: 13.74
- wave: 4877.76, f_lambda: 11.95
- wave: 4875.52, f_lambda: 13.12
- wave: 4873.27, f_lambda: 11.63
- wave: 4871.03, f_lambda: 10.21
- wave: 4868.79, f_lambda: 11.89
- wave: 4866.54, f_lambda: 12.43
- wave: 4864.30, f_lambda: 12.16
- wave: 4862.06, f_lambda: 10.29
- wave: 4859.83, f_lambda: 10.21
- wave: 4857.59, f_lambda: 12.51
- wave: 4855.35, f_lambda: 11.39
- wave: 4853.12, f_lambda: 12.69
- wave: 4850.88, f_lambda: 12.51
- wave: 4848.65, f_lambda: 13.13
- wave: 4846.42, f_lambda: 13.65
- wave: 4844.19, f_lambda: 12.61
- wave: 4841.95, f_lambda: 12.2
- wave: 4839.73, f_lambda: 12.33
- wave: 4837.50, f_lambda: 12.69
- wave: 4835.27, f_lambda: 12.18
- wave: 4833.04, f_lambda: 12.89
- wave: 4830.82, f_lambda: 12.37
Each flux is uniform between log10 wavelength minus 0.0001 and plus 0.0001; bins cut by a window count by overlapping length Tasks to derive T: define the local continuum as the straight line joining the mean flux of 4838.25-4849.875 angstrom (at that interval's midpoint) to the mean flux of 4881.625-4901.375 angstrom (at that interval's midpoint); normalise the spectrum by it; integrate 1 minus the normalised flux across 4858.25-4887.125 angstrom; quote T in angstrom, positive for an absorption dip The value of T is 1.3 angstrom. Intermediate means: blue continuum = 12.8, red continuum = 12.2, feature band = 11.9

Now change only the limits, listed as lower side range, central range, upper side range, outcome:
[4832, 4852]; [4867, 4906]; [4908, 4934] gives 0.2 angstrom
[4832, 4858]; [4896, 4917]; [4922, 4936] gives -0.8 angstrom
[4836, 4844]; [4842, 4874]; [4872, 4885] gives 1.3 angstrom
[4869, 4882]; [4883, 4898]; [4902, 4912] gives 0.9 angstrom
